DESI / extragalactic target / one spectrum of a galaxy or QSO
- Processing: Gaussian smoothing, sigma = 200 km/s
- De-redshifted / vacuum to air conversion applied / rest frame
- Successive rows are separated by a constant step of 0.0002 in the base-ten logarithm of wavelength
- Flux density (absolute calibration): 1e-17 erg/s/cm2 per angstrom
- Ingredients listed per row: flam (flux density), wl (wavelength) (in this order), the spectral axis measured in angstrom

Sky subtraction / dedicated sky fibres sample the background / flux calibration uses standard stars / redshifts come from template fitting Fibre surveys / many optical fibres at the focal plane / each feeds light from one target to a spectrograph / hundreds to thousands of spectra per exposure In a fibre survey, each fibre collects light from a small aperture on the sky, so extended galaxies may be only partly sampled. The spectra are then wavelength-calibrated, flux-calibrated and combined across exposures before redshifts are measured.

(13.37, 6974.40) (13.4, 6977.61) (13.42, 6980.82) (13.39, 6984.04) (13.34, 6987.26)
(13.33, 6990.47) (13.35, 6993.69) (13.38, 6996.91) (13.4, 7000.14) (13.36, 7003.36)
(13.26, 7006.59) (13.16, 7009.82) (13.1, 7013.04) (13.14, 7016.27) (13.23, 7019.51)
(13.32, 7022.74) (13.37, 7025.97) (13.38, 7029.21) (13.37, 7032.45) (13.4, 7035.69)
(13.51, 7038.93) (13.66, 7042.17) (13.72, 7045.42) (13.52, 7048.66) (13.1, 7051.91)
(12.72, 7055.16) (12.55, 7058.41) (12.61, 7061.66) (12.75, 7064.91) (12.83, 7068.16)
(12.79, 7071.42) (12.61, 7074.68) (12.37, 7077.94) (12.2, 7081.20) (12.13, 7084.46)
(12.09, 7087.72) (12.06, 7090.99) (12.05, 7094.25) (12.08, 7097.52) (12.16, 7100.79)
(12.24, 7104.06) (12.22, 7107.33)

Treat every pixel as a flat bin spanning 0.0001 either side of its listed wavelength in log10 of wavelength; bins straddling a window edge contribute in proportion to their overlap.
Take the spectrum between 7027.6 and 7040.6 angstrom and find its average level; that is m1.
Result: 13.4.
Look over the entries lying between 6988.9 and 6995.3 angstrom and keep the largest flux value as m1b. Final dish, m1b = 13.35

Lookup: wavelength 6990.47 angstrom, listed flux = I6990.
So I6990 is 13.33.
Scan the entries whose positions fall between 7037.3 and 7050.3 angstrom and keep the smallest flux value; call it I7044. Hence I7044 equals 13.51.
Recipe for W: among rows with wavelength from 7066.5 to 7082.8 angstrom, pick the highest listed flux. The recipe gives 12.83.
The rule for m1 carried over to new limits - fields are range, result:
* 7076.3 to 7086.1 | 12.2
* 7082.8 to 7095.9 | 12.1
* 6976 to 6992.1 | 13.4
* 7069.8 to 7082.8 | 12.5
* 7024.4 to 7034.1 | 13.4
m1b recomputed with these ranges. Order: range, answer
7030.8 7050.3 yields 13.72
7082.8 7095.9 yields 12.13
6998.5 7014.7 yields 13.4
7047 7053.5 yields 13.52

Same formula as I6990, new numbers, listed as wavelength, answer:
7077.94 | 12.37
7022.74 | 13.32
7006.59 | 13.26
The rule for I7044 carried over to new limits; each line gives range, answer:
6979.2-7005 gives 13.33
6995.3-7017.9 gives 13.1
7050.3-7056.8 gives 12.72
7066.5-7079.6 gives 12.37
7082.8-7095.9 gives 12.05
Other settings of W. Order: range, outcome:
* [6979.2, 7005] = 13.42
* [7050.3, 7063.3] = 13.1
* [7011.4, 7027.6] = 13.37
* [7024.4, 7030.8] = 13.38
